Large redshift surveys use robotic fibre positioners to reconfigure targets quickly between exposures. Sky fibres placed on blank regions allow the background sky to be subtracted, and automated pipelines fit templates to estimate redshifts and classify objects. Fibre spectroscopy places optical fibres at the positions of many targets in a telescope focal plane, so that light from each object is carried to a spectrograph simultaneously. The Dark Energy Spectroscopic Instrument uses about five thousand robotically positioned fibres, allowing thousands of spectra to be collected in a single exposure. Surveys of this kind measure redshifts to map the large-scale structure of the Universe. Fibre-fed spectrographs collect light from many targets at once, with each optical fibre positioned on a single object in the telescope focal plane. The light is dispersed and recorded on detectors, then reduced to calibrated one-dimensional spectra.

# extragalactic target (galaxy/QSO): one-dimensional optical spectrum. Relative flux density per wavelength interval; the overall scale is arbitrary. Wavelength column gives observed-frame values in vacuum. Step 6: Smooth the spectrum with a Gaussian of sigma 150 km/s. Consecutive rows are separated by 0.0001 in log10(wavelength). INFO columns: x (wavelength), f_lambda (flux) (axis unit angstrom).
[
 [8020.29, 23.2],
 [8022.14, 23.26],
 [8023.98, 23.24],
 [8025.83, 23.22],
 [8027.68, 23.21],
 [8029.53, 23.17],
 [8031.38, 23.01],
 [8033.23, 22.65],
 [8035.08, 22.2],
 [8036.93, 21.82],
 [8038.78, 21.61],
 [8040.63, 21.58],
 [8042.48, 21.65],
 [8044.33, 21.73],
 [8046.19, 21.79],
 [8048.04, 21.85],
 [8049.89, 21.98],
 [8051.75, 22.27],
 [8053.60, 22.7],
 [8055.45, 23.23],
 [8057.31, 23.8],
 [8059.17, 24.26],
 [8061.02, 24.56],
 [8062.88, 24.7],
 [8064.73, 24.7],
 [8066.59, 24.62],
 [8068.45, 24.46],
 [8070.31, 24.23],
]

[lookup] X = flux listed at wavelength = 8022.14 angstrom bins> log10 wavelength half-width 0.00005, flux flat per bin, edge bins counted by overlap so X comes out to 23.26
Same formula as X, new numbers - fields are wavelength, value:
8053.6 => 22.7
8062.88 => 24.7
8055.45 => 23.23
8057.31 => 23.8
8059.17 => 24.26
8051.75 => 22.27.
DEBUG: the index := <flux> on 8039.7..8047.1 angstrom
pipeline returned 21.7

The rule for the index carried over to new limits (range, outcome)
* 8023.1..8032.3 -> 23.2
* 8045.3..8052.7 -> 22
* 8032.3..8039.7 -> 22.1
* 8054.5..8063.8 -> 24.1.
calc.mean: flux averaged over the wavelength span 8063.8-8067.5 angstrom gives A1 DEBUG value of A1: 24.7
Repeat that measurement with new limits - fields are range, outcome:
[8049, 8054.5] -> 22.3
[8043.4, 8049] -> 21.8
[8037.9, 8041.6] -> 21.6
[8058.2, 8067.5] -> 24.6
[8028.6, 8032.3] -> 23.1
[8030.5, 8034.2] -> 22.8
